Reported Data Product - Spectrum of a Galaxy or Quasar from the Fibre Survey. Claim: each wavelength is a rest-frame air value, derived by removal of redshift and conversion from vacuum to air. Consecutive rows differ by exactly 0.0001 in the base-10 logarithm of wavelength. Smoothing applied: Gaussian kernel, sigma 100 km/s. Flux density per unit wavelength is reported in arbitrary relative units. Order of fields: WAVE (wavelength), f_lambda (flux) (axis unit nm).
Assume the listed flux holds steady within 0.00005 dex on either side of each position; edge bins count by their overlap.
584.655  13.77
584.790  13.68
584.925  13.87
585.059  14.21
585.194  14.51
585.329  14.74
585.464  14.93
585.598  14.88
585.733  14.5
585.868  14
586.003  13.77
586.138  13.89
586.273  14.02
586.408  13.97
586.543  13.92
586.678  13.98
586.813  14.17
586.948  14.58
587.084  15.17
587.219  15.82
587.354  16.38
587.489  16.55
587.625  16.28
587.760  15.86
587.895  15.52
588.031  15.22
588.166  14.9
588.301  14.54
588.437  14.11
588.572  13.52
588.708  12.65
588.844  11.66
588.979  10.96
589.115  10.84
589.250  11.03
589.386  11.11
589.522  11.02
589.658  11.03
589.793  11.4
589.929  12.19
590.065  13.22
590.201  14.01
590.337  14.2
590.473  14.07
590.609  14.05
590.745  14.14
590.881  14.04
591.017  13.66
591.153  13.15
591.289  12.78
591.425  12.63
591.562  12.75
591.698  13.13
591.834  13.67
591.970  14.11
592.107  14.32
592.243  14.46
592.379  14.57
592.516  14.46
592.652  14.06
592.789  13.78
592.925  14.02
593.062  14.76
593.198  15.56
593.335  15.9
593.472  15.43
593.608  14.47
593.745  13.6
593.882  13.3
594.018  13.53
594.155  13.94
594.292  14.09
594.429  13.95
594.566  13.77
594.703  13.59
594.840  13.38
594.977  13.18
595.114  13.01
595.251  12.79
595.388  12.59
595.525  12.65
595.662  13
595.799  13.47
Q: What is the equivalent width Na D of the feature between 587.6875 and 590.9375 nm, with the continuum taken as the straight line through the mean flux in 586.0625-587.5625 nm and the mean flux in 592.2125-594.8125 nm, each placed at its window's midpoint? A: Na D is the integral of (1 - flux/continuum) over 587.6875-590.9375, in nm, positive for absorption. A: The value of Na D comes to 0.32 nm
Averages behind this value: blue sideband 14.8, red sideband 14.3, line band 13.1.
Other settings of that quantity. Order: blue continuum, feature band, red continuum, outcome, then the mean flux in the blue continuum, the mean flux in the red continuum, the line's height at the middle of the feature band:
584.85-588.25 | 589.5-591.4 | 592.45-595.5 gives 0.16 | 14.8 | 13.9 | 14.3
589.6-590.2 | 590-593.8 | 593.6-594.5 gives -0.31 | 12.2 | 13.8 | 13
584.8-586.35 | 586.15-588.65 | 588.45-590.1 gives -0.36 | 14.3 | 11.8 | 13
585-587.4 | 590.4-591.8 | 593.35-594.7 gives 0.08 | 14.5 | 14.1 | 14.2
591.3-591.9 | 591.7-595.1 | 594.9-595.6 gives -0.31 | 13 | 12.9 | 12.9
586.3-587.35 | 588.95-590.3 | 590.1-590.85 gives 0.23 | 14.6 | 14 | 14.2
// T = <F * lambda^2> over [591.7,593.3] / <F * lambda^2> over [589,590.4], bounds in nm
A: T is 1.21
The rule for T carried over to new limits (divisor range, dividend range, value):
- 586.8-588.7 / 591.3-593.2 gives 0.93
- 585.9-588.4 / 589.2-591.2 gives 0.87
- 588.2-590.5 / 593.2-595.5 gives 1.13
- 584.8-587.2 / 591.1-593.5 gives 1.00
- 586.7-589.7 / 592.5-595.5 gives 1.03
